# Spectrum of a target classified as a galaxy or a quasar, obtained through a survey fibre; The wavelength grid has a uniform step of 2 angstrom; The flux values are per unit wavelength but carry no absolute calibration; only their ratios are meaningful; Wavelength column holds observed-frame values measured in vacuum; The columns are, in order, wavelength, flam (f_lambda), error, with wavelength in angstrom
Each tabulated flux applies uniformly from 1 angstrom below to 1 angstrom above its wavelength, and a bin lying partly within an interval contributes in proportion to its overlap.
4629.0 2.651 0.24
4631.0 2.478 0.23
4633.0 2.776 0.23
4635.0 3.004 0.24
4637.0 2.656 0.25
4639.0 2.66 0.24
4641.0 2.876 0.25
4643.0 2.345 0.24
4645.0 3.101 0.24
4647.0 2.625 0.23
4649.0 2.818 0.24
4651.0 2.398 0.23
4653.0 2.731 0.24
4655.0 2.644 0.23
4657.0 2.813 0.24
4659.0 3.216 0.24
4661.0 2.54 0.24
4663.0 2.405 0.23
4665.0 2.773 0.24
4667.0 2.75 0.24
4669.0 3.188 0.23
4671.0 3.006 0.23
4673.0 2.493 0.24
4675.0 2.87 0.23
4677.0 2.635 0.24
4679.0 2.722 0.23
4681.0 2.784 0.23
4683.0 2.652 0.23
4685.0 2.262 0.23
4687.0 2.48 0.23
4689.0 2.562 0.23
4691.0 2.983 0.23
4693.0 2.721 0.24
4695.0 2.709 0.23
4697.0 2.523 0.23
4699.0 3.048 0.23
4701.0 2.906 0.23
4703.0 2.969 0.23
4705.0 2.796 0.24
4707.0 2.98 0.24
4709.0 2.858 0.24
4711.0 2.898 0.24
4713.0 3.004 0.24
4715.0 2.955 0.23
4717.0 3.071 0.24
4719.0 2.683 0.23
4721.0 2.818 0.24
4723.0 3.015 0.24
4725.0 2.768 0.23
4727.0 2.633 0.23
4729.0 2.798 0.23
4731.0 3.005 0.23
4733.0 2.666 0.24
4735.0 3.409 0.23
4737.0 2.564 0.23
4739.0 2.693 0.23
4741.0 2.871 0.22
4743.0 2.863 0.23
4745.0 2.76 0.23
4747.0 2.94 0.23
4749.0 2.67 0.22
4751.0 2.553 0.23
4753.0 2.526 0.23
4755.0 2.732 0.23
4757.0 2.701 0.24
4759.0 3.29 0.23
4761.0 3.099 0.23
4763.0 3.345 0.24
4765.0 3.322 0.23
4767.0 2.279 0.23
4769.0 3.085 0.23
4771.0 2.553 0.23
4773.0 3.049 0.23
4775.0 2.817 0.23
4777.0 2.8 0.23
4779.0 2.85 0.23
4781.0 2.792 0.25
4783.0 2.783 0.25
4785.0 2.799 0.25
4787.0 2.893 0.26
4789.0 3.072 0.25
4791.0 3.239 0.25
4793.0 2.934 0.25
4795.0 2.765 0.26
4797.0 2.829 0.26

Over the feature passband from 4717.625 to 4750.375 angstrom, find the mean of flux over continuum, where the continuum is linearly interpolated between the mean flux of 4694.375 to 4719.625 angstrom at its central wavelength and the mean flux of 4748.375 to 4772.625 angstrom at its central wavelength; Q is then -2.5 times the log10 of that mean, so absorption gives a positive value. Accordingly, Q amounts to 0.02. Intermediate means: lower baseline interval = 2.88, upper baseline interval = 2.85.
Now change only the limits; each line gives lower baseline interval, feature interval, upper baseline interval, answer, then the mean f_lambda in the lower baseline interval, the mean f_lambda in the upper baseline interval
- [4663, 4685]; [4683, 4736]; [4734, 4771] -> -0.01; 2.75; 2.86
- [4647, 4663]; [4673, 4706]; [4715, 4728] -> 0.02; 2.71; 2.84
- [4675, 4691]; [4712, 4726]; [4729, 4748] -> -0.05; 2.63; 2.86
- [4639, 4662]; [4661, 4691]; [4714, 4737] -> 0.04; 2.73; 2.88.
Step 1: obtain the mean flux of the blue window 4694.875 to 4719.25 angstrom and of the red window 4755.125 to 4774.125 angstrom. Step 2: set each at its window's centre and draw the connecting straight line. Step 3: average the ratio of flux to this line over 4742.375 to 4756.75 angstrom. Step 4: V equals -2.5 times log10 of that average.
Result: 0.09 mag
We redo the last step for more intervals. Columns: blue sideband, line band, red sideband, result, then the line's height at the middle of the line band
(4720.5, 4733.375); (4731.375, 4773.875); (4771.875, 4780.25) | -0.004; 2.85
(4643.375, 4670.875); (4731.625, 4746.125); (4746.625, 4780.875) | -0.001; 2.84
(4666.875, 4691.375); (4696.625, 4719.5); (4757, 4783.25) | -0.048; 2.78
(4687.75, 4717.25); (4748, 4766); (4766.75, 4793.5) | -0.019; 2.86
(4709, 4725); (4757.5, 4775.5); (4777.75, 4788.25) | -0.049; 2.85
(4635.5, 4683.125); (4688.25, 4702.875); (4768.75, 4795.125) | -0.004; 2.78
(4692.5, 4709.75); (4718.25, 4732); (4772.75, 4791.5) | 0.013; 2.85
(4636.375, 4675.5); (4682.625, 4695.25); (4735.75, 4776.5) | 0.064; 2.78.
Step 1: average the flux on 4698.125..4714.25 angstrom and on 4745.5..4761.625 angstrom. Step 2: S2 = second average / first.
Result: 0.96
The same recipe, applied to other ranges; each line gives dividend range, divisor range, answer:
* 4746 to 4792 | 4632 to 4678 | 1.05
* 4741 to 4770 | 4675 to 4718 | 1.03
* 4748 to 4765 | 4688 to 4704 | 1.03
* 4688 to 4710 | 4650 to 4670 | 1.03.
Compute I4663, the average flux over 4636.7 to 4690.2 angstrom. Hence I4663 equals 2.71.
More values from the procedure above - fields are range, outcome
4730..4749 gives 2.85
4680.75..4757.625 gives 2.79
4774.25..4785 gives 2.81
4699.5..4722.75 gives 2.91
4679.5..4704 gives 2.72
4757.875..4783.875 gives 2.93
